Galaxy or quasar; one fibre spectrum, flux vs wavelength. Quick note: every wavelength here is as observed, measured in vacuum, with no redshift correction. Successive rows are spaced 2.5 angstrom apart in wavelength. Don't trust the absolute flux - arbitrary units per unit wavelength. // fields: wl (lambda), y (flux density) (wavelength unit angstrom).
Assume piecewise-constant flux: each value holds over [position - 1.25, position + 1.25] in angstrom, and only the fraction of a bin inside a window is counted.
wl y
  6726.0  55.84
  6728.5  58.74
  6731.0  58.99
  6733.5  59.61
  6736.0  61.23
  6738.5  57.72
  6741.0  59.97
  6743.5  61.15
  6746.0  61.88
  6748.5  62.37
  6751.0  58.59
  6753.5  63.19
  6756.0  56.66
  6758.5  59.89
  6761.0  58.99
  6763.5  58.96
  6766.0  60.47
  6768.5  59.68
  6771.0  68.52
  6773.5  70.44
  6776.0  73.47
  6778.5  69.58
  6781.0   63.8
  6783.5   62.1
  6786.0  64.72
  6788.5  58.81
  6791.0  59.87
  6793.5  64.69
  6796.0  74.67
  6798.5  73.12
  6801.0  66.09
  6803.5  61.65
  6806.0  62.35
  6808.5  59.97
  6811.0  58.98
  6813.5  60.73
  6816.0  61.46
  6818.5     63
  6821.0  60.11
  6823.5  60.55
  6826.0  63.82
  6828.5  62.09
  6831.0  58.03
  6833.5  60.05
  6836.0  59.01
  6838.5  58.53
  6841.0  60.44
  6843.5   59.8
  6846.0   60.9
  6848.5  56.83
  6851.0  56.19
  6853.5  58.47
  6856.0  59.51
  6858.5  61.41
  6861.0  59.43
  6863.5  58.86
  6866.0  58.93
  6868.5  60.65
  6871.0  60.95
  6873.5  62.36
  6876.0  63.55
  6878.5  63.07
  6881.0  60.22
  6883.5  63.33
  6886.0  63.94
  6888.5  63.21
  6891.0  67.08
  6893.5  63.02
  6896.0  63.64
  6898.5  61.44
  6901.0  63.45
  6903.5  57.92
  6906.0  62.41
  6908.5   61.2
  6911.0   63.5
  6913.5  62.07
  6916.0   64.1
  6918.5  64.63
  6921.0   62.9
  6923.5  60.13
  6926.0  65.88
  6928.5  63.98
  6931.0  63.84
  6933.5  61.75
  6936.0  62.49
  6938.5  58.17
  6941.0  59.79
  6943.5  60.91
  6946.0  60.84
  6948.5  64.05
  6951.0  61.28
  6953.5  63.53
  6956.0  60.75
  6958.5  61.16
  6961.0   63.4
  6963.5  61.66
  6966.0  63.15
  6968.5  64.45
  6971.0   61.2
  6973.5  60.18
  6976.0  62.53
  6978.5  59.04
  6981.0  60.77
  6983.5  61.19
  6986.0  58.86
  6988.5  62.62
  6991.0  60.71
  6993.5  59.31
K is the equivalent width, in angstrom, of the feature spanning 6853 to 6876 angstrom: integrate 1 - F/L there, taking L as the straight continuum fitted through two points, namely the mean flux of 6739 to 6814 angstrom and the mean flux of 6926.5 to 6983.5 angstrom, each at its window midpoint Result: 0.8 angstrom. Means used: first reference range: 63.1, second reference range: 61.8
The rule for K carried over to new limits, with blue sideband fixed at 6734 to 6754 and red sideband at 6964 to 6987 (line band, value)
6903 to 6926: -0.5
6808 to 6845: 0.3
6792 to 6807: -1.5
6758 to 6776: -0.8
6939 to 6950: 0.0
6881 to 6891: -0.4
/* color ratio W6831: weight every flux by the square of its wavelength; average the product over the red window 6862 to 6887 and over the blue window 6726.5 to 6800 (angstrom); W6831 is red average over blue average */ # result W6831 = 1.01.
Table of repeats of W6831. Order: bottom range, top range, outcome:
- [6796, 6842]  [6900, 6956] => 1.03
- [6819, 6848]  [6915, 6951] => 1.06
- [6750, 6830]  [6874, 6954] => 1.03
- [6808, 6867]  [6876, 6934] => 1.07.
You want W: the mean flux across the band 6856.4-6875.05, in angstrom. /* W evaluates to 60.4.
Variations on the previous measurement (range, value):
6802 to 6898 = 61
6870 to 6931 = 62.9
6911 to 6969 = 62.4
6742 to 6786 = 63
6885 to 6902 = 63.7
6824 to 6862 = 59.7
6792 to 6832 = 63.2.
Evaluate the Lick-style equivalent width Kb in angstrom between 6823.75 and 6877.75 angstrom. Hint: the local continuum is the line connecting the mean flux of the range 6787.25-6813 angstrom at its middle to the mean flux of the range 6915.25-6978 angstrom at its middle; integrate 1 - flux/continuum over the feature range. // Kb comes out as 2.8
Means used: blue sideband 63.9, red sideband 62.2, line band 60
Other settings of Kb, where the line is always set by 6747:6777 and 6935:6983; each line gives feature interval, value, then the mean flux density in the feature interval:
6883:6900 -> -0.50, 63.7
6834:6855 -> 1.11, 58.8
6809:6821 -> 0.26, 60.9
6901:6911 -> 0.09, 61.3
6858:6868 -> 0.39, 59.6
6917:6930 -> -0.38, 63.5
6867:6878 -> 0.01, 61.9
